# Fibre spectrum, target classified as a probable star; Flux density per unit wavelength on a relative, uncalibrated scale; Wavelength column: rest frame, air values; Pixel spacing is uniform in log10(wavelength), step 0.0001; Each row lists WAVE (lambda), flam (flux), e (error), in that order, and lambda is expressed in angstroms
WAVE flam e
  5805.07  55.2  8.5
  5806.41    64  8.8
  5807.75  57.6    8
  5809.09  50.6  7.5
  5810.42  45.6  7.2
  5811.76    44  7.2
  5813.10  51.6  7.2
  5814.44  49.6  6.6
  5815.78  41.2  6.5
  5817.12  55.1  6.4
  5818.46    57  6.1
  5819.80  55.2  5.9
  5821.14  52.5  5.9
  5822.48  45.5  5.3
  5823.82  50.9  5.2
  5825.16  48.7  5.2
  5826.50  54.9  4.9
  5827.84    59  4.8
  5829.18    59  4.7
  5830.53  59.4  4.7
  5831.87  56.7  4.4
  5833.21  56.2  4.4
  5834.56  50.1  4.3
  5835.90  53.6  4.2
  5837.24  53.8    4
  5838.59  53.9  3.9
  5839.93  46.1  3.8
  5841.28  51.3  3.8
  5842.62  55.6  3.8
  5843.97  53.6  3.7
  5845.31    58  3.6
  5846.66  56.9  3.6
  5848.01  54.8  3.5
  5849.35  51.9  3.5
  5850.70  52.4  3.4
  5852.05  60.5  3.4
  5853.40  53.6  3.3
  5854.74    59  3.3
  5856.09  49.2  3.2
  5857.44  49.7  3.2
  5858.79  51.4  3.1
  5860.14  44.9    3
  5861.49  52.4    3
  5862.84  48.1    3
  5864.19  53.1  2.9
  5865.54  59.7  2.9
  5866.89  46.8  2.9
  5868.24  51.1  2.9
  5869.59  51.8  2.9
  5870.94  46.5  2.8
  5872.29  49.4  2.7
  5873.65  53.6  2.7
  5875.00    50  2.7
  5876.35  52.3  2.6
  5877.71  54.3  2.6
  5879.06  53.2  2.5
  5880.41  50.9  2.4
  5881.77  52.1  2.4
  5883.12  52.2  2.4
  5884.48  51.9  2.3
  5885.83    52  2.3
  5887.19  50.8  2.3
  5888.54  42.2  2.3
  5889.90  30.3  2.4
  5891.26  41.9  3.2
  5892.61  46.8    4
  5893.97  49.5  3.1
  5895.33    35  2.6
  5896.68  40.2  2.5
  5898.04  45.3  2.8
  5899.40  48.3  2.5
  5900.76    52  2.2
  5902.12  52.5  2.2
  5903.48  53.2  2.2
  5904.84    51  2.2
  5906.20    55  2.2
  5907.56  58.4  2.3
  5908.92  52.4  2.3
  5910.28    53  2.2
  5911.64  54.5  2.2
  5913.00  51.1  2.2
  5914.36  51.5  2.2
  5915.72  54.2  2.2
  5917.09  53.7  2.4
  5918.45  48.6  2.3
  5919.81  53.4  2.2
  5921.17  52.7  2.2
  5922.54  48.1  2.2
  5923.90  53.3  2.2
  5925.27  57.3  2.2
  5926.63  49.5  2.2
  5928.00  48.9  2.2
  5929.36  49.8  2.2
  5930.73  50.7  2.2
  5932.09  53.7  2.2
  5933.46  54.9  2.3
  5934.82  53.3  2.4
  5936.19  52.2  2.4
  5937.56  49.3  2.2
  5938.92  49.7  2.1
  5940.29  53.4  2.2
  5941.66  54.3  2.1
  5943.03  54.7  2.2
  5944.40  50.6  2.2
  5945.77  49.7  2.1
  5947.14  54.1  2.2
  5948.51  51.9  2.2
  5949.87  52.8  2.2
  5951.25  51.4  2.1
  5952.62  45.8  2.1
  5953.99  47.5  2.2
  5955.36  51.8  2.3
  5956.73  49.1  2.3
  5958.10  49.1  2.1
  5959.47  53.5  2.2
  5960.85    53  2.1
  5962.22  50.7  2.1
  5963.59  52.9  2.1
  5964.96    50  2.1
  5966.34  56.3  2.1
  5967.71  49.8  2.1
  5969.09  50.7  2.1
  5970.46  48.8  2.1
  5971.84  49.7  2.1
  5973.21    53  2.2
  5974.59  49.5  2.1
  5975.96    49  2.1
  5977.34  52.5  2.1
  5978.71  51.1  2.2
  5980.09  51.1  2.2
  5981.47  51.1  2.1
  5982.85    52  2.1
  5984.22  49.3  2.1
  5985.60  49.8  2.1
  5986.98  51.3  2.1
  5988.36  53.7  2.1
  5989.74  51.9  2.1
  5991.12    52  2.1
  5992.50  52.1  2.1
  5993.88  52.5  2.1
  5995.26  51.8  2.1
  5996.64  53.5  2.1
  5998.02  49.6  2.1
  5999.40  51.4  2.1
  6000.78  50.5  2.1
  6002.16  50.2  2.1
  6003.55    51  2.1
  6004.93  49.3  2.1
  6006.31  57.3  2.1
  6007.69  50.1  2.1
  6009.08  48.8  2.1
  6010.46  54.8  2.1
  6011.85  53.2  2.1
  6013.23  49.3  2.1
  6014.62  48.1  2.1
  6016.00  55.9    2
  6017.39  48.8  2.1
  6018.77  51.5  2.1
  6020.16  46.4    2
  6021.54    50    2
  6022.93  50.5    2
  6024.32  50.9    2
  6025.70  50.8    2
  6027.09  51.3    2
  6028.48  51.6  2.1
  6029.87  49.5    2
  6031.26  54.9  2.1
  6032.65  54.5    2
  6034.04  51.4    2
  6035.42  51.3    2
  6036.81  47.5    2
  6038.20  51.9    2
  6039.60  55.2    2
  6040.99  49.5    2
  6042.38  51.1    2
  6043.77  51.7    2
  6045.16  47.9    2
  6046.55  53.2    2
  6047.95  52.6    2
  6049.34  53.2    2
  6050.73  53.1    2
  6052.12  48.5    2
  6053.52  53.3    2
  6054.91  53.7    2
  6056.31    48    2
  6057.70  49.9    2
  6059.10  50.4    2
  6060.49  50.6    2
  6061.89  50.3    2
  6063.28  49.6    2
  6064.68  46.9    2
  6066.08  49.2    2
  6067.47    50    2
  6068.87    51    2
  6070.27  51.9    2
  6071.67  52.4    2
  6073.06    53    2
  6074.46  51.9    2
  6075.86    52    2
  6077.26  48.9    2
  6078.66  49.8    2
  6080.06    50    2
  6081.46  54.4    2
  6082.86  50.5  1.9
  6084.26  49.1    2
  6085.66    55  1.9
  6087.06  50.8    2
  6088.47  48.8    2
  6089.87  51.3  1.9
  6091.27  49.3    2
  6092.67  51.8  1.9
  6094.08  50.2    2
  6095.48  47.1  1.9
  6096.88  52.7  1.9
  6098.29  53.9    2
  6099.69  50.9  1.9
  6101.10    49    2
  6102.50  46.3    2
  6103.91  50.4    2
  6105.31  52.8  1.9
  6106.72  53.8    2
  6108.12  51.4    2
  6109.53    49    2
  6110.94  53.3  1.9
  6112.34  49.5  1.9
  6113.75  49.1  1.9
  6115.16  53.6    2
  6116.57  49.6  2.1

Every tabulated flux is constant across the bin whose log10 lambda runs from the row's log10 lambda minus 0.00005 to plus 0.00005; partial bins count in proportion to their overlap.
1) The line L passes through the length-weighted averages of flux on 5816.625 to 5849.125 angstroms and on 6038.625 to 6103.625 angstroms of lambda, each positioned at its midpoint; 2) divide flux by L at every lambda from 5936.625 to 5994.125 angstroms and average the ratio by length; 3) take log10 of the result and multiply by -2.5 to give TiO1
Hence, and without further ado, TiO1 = 0.02 mag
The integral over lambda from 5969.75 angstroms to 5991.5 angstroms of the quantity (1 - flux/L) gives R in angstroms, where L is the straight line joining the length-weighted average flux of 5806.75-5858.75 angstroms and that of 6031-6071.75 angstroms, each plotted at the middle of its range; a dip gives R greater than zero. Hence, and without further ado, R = 0.32 angstroms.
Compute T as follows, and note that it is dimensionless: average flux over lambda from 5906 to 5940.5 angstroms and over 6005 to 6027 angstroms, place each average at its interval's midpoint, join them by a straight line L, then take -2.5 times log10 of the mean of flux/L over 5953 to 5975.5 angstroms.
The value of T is 0.02 mag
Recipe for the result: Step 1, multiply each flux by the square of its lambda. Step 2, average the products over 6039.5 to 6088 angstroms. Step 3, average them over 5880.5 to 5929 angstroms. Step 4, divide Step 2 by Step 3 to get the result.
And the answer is 1.08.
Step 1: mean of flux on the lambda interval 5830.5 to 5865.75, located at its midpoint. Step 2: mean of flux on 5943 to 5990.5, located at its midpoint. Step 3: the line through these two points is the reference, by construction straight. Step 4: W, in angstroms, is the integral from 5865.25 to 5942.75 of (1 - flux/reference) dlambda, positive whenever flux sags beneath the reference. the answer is 2.5 angstroms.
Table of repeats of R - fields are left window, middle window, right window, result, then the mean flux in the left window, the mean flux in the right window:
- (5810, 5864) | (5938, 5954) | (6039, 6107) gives 0.1 angstroms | 52.6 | 50.9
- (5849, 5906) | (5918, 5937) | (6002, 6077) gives -0.6 angstroms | 49.9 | 51.1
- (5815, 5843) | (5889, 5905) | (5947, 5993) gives 2.1 angstroms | 53.1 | 51.1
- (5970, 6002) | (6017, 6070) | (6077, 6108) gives 0.1 angstroms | 51.2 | 50.8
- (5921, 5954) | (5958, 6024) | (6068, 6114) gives 0.2 angstroms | 51.6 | 51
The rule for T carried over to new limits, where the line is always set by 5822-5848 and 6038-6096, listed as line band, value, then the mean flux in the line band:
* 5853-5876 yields 0.05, 51.2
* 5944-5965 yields 0.03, 50.9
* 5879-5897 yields 0.15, 46.3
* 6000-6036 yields 0.01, 51.2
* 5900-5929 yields 0.01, 52.5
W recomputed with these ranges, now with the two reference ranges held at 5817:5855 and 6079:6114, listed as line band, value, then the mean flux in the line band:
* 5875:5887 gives 0.3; 52.2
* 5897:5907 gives 0.5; 50.7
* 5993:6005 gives 0.2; 51.2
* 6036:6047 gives 0.1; 50.9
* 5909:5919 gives 0.2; 52.4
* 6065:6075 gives 0.0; 51.2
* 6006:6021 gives 0.2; 51.1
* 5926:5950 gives 0.5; 51.9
